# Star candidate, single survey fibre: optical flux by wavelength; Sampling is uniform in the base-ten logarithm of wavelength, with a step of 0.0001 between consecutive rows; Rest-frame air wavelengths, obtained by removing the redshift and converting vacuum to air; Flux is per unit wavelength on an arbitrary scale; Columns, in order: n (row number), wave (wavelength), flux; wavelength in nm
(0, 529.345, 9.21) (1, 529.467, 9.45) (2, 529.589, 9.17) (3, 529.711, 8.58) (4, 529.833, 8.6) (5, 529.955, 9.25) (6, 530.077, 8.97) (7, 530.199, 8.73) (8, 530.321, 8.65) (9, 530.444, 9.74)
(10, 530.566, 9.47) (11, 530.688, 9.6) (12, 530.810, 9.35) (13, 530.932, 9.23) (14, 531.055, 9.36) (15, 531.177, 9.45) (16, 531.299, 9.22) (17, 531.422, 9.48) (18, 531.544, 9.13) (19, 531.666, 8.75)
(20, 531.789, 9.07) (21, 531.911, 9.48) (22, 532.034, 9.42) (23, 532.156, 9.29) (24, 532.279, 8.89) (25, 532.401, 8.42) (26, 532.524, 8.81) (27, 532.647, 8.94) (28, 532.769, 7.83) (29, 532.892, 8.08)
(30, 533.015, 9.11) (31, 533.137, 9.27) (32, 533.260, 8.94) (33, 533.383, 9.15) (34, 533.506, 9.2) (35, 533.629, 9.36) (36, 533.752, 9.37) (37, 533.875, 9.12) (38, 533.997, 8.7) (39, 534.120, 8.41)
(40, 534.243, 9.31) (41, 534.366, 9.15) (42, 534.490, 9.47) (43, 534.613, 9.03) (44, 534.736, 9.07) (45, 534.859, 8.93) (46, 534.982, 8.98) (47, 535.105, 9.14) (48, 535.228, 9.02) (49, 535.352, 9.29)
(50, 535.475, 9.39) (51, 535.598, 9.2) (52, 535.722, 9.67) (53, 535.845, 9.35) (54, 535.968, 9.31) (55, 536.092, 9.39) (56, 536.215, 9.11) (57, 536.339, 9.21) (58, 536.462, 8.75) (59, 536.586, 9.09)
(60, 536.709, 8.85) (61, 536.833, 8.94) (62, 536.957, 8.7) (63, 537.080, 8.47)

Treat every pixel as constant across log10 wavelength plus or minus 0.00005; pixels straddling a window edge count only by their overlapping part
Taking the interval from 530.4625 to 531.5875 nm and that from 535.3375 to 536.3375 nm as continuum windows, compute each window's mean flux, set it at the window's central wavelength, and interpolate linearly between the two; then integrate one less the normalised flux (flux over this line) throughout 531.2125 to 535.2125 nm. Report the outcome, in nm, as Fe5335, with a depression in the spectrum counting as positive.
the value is 0.15 nm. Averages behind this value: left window 9.39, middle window 9.02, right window 9.33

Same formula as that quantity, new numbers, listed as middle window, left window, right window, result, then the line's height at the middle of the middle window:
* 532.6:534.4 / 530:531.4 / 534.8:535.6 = 0.05 nm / 9.18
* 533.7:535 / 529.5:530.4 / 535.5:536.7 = 0.01 nm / 9.12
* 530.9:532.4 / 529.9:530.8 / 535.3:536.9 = 0.00 nm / 9.2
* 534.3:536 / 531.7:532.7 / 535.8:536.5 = -0.01 nm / 9.16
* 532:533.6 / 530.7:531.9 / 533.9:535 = 0.05 nm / 9.14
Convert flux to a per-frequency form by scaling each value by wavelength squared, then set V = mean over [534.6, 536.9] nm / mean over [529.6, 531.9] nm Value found 1.0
